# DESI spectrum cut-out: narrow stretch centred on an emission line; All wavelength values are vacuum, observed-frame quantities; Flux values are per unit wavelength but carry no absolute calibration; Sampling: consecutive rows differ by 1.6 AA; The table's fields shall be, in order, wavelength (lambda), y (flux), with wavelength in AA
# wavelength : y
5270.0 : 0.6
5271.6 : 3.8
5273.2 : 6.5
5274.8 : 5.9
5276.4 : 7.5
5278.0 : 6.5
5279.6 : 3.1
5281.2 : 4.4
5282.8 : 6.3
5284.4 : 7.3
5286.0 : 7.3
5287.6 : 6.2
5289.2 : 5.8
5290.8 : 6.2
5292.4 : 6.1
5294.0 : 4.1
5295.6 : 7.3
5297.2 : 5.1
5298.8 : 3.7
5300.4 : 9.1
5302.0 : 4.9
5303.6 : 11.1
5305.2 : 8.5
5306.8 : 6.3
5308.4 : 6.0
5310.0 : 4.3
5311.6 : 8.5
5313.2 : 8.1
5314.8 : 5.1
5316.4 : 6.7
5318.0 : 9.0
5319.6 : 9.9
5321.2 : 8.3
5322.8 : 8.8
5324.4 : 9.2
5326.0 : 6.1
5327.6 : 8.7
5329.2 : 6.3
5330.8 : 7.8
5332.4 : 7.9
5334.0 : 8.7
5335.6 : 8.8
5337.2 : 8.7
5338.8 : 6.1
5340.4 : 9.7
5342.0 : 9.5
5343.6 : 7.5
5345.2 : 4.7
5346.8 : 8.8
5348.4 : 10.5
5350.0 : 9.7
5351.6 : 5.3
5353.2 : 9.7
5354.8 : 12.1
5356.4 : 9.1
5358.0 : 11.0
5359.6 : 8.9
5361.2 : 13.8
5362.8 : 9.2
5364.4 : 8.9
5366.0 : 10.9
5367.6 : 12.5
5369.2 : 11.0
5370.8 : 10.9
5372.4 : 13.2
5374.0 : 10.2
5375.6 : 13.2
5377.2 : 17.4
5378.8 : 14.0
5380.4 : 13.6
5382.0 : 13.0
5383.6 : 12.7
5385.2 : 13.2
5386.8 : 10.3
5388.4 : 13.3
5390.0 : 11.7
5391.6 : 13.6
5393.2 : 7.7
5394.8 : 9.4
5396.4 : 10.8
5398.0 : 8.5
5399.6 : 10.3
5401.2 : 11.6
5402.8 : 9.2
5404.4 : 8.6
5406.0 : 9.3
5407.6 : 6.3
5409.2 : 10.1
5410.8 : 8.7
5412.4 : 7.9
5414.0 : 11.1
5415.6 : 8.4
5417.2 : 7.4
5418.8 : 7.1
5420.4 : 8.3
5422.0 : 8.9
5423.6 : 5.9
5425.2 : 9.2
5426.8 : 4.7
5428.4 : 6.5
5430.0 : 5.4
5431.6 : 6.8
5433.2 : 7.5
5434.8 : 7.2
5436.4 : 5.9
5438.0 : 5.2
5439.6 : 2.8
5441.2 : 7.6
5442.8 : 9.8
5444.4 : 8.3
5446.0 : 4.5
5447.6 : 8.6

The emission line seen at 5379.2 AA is C III] 1909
